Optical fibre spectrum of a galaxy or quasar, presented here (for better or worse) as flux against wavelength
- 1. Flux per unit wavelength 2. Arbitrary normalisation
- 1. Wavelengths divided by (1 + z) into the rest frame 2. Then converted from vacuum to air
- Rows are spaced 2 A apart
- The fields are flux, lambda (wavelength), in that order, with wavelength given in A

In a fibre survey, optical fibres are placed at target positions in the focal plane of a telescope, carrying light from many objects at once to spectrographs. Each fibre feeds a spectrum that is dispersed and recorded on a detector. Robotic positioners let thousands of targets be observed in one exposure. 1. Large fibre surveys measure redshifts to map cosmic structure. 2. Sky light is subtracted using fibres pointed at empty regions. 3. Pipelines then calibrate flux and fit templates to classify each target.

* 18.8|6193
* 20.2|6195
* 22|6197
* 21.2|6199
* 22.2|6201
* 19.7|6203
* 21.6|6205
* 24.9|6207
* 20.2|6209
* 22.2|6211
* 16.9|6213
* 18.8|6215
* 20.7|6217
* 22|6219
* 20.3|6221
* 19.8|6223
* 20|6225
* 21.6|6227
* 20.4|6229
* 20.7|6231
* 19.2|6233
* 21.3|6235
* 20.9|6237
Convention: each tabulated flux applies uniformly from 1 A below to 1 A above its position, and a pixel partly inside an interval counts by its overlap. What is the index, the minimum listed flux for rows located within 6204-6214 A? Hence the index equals 16.9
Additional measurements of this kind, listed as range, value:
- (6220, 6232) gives 19.8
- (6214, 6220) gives 18.8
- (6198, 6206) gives 19.7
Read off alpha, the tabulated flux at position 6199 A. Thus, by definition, 21.2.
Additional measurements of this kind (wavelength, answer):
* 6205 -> 21.6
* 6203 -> 19.7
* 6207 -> 24.9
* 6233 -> 19.2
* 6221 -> 20.3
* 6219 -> 22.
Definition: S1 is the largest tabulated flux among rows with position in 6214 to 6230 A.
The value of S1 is 22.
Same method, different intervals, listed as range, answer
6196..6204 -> 22.2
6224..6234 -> 21.6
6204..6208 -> 24.9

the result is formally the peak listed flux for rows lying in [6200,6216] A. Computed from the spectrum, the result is 24.9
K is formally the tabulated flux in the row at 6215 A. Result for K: 18.8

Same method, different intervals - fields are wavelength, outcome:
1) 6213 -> 16.9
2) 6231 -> 20.7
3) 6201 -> 22.2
